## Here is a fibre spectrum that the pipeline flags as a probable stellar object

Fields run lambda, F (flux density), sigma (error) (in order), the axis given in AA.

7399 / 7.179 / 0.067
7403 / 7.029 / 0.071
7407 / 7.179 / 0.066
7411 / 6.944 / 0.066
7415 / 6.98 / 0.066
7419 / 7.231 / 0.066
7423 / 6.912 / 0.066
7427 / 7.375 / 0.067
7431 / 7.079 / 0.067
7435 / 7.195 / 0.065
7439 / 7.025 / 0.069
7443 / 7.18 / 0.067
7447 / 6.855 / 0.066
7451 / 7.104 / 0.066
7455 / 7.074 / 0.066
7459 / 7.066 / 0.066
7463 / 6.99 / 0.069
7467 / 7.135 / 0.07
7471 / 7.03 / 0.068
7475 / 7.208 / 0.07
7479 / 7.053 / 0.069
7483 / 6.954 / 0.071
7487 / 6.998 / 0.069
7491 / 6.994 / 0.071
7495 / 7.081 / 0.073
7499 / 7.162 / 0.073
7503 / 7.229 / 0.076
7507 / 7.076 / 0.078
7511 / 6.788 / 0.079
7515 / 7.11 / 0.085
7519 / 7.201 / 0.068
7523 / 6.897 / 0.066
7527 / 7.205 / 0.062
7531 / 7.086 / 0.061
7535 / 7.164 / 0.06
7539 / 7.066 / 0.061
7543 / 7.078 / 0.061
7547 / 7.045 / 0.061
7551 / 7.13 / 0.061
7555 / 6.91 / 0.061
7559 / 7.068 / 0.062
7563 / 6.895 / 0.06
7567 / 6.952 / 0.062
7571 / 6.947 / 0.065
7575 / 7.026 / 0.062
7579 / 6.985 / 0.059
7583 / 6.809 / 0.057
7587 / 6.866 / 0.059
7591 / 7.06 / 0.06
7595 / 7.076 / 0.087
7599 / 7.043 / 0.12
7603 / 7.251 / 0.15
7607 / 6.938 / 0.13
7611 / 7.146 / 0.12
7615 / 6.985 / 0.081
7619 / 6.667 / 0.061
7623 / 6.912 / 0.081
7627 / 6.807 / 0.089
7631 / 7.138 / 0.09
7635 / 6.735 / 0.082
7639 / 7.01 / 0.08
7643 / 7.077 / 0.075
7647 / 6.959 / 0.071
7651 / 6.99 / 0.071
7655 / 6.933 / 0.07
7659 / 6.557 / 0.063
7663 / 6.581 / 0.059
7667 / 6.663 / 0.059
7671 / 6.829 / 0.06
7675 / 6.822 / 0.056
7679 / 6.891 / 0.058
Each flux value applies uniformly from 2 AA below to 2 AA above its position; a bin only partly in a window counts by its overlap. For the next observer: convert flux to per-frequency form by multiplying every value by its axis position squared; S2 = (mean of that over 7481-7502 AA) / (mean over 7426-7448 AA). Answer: 1.0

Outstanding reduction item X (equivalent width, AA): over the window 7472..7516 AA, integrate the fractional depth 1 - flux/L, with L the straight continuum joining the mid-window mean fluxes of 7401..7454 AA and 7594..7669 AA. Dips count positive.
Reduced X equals -0.2 AA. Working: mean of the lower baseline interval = 7.08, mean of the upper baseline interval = 6.92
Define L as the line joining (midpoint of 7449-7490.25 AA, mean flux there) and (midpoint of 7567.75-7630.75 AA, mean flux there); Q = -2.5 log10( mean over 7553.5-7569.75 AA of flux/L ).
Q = 0.01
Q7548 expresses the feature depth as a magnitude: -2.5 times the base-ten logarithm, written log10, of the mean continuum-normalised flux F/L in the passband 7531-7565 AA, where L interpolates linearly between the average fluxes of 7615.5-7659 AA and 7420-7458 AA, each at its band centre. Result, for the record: -0.01 mag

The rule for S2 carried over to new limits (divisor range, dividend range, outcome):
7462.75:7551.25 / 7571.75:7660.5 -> 1.01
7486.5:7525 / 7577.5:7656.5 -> 1.02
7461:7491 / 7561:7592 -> 1.01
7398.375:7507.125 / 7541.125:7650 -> 1.02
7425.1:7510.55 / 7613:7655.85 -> 1.02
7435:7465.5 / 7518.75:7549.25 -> 1.03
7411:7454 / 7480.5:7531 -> 1.02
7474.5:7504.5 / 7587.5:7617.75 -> 1.03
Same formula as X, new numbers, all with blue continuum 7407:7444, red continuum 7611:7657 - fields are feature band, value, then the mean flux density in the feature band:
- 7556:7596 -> 0.11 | 6.96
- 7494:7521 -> -0.21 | 7.09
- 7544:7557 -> -0.05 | 7.03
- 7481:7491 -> 0.11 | 6.98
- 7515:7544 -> -0.33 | 7.1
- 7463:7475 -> -0.03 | 7.09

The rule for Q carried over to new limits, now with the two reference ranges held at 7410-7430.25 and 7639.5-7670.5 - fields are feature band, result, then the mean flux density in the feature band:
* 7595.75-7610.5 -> -0.03 mag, 7.08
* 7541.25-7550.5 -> -0.02 mag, 7.07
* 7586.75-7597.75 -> -0.02 mag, 7.02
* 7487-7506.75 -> -0.01 mag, 7.1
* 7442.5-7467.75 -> 0.00 mag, 7.05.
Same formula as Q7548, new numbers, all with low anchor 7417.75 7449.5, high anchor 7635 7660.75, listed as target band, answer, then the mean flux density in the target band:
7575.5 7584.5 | 0.01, 6.92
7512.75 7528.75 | -0.01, 7.1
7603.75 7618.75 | -0.01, 7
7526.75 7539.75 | -0.02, 7.13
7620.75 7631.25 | 0.00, 6.91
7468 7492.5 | 0.00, 7.04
